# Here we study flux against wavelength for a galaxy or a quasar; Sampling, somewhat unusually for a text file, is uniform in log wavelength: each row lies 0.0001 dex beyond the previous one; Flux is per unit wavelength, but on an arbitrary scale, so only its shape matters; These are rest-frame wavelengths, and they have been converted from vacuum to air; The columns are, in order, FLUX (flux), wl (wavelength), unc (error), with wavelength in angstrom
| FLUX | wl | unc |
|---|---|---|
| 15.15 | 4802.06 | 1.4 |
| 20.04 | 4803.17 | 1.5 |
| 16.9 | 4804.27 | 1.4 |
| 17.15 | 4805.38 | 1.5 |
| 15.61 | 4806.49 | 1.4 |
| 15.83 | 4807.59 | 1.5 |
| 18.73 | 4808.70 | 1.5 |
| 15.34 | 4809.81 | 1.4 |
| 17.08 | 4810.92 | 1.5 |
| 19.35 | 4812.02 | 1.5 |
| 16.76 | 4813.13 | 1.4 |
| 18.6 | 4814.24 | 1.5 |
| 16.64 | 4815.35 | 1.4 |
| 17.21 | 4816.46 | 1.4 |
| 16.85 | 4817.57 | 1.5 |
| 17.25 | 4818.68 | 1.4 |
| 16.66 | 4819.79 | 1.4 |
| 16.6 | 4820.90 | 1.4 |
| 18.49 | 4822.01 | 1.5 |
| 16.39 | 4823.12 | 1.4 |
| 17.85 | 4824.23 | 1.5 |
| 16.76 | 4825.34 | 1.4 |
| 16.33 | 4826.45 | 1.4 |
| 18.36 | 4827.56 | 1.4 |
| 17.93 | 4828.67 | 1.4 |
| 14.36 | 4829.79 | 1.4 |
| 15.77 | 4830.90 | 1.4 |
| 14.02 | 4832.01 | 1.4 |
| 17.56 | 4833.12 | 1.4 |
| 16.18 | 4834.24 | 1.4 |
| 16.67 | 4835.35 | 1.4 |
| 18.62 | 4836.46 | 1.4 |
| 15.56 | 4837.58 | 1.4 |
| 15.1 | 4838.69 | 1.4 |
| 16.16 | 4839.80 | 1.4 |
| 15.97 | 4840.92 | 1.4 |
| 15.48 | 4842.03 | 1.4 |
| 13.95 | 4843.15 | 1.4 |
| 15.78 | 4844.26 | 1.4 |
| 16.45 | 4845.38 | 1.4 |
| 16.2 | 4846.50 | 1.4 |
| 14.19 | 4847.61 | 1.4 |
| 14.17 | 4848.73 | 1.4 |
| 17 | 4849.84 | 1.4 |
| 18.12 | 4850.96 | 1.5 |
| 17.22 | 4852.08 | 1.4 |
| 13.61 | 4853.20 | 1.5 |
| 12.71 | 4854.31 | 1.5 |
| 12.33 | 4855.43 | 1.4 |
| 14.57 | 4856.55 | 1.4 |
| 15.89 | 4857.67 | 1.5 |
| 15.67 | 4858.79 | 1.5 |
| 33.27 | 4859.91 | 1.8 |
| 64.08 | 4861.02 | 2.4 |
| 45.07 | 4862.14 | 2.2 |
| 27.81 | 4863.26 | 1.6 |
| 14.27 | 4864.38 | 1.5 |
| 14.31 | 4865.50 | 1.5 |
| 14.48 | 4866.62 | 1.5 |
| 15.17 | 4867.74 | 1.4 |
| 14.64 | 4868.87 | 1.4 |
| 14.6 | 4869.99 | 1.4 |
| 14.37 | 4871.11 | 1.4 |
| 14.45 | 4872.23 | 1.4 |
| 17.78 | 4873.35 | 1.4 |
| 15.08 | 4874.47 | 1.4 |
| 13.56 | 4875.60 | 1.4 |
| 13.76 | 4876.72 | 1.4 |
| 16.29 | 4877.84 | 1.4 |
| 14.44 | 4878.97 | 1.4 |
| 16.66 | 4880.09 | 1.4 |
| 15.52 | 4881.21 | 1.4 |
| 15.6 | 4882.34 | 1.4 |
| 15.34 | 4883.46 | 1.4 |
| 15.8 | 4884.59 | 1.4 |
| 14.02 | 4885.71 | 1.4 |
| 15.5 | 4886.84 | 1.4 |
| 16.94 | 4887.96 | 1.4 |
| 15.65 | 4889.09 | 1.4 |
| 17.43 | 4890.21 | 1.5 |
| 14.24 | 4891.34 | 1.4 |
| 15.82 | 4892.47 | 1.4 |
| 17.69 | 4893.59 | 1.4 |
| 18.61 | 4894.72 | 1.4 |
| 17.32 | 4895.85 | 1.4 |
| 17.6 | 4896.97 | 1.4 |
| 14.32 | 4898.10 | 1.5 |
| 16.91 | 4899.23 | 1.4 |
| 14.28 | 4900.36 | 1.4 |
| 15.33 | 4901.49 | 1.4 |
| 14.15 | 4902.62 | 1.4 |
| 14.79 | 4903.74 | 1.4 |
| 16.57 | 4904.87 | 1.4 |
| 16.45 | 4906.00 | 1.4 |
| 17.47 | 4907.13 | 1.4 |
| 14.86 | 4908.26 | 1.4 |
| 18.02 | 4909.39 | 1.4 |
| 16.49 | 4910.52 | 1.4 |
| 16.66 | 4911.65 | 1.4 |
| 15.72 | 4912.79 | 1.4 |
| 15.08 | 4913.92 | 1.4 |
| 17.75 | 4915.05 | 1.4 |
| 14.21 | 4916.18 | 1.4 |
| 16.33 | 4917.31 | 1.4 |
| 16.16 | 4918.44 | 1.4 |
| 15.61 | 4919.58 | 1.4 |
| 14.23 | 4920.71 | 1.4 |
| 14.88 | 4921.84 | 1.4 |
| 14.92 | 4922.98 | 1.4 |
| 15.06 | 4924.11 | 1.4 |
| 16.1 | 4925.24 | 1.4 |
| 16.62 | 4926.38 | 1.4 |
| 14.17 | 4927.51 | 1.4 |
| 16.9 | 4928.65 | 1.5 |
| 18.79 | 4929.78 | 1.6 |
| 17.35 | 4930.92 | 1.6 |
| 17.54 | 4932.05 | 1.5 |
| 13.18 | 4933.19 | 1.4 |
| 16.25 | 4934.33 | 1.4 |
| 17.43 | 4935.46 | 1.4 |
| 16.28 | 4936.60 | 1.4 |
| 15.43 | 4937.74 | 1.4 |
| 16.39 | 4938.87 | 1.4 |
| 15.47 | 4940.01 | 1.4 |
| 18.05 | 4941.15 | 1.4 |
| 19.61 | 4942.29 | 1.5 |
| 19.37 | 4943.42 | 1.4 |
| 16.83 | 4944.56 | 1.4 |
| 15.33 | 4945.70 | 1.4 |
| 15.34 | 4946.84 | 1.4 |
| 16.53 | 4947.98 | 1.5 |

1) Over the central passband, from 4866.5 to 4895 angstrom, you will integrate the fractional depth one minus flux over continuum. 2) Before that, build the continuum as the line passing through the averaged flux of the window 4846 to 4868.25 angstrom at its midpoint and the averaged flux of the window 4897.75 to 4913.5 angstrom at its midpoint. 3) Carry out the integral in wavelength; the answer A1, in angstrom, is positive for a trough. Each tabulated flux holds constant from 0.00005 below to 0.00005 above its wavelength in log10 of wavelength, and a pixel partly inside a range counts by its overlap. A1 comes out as 4.22 angstrom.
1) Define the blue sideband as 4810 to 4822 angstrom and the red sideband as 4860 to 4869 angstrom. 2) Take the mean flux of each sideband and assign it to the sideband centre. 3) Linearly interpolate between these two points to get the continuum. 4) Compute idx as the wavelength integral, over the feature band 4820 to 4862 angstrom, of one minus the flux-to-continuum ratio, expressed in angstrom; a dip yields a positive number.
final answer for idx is 8.3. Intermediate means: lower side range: 17.3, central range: 18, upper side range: 27.1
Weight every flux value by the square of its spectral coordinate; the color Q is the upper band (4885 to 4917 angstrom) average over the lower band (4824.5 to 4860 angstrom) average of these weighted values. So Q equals 1.0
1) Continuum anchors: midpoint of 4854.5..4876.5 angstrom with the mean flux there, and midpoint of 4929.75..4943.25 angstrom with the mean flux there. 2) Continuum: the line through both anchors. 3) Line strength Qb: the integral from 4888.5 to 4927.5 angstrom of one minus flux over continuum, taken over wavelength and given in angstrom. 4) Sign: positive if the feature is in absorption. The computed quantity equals 4.86 angstrom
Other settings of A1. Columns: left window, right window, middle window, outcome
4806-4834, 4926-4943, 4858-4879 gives -4.99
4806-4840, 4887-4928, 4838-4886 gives -3.79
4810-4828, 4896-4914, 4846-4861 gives -1.35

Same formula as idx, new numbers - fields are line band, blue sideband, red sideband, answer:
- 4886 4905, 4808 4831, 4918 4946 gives 0.6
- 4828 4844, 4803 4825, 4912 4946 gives 1.0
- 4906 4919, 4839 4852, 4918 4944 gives 0.0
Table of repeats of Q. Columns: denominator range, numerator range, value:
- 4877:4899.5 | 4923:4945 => 1.06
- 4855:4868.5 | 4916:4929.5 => 0.67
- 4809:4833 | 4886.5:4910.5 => 0.99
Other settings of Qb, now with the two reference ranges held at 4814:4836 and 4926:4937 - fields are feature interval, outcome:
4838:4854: 1.1 angstrom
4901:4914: 0.4 angstrom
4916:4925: 0.7 angstrom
